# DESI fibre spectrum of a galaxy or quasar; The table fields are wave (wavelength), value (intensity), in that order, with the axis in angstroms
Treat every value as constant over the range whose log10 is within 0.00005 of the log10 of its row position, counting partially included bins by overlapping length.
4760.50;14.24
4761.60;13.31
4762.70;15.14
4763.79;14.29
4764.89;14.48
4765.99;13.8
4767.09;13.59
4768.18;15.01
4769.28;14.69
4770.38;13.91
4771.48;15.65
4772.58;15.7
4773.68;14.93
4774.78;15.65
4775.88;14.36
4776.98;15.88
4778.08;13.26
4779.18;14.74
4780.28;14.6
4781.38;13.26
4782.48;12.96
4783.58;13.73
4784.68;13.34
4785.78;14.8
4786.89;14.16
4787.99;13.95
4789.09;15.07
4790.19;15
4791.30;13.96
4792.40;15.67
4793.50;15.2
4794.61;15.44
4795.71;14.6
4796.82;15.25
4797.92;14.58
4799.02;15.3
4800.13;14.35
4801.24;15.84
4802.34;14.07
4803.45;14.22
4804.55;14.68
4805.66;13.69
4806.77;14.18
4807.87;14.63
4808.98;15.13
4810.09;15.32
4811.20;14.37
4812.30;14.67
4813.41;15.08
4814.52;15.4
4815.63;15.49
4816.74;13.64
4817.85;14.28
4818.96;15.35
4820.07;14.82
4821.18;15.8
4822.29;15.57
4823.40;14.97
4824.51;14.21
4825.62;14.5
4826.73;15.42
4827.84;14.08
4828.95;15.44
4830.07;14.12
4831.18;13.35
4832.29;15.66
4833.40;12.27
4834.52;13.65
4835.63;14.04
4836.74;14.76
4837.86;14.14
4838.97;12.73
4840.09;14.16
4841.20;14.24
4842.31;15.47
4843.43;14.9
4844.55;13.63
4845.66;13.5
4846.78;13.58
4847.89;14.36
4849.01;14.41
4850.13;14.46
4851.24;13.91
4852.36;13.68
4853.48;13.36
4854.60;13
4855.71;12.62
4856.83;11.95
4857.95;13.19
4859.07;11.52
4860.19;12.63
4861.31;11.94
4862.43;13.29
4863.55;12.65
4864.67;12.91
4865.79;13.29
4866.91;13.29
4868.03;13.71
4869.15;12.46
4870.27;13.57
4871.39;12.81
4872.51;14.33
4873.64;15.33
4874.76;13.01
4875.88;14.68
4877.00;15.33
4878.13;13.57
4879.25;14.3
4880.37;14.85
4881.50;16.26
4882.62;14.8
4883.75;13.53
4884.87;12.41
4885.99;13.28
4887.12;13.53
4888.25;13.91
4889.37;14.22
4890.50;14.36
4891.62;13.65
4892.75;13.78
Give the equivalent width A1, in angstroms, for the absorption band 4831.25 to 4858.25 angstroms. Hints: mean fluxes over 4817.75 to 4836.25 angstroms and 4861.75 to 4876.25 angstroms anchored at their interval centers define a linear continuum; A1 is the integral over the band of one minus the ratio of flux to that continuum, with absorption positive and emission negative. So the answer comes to 0.6 angstroms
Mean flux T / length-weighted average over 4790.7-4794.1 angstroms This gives 14.9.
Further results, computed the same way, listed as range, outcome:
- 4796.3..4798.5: 15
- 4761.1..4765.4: 14.3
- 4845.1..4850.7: 14.1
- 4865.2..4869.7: 13.2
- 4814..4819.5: 14.8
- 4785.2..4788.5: 14.3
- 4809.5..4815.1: 15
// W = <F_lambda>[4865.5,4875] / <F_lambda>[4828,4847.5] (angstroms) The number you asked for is 0.96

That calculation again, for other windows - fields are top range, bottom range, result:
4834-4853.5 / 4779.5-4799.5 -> 0.97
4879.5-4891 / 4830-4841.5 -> 1.01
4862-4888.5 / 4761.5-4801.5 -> 0.95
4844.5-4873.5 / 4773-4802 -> 0.91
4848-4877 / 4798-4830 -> 0.90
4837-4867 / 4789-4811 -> 0.91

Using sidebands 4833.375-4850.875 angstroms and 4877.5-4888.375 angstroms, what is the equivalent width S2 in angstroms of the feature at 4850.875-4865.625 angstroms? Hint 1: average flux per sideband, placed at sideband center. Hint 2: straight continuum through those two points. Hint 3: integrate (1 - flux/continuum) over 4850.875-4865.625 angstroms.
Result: 1.3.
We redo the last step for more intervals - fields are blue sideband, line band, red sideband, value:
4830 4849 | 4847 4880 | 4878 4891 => 1.5 angstroms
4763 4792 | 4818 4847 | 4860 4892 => -0.7 angstroms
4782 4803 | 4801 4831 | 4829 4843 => -0.9 angstroms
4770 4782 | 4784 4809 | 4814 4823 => 0.4 angstroms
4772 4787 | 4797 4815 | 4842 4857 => -0.7 angstroms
